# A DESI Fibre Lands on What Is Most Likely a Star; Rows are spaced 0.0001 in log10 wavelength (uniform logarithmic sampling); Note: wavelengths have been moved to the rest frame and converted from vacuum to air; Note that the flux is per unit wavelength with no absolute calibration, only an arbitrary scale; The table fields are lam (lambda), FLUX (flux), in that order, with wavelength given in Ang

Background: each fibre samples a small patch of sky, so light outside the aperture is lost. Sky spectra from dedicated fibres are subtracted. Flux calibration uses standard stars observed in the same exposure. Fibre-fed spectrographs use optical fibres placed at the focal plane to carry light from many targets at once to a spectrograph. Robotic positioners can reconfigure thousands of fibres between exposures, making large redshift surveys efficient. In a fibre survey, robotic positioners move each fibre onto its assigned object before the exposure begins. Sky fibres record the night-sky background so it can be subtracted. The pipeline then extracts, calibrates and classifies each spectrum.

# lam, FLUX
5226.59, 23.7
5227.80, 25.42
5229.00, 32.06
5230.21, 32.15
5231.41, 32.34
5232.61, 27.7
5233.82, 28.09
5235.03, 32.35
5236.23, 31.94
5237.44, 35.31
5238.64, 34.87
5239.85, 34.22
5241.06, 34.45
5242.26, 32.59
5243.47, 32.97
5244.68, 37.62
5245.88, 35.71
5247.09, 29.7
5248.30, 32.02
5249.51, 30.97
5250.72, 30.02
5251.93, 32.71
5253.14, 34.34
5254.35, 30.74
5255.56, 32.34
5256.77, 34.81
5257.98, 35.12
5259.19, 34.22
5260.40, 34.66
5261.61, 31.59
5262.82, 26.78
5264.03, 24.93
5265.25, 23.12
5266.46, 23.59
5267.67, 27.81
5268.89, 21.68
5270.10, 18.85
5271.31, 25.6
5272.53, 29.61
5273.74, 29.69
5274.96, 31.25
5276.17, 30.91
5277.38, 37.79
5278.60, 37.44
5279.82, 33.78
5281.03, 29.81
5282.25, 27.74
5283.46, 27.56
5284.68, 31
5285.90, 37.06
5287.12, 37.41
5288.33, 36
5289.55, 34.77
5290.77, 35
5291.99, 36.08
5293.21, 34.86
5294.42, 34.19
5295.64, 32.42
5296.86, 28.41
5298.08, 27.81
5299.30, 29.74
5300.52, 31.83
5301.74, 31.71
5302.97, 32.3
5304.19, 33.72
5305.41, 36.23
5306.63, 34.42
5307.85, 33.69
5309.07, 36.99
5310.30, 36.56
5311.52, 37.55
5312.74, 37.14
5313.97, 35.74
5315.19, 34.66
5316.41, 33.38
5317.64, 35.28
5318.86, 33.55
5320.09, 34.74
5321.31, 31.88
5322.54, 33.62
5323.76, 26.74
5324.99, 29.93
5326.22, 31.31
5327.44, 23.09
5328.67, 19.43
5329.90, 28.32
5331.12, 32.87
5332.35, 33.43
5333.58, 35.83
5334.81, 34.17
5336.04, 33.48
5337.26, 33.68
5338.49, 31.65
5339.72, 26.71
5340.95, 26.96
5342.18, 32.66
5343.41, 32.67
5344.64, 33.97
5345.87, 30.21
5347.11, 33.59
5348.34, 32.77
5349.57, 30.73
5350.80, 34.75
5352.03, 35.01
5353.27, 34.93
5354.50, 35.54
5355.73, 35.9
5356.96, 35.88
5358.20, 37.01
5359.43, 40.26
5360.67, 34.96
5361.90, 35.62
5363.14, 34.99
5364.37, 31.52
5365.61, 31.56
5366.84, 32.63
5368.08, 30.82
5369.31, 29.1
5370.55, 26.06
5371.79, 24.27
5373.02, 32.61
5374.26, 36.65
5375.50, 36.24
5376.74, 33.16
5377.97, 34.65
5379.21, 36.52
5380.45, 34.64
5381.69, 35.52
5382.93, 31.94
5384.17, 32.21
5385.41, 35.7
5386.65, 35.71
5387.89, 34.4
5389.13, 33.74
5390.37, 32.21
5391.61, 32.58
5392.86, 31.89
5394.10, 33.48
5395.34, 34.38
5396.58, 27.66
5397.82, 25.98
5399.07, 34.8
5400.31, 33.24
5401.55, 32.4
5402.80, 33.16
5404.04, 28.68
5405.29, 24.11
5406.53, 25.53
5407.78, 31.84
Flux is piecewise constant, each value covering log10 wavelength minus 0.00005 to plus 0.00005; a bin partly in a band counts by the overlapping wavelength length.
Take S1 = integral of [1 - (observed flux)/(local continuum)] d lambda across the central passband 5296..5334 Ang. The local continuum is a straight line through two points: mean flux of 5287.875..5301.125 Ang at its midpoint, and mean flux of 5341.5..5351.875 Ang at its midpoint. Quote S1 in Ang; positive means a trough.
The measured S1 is 0.54 Ang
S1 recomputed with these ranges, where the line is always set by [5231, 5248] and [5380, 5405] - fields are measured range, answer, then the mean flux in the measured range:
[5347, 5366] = -1.2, 34.8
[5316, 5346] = 1.4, 31.2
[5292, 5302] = 0.3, 31.7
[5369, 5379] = 0.2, 31.9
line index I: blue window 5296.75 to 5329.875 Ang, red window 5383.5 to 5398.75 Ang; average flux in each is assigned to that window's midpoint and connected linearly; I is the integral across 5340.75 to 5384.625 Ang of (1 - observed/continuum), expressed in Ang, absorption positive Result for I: -1.3 Ang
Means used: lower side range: 32.3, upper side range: 32.5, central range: 33.4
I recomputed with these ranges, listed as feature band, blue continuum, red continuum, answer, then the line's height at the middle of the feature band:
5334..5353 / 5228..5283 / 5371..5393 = 0.29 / 32.8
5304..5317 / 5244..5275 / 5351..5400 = -1.67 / 31.5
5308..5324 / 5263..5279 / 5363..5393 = -2.55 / 29.9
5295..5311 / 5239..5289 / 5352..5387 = -0.29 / 32.2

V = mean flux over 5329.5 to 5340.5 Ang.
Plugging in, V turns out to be 32.3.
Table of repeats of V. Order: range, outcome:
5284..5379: 33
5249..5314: 31.9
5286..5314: 34.1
